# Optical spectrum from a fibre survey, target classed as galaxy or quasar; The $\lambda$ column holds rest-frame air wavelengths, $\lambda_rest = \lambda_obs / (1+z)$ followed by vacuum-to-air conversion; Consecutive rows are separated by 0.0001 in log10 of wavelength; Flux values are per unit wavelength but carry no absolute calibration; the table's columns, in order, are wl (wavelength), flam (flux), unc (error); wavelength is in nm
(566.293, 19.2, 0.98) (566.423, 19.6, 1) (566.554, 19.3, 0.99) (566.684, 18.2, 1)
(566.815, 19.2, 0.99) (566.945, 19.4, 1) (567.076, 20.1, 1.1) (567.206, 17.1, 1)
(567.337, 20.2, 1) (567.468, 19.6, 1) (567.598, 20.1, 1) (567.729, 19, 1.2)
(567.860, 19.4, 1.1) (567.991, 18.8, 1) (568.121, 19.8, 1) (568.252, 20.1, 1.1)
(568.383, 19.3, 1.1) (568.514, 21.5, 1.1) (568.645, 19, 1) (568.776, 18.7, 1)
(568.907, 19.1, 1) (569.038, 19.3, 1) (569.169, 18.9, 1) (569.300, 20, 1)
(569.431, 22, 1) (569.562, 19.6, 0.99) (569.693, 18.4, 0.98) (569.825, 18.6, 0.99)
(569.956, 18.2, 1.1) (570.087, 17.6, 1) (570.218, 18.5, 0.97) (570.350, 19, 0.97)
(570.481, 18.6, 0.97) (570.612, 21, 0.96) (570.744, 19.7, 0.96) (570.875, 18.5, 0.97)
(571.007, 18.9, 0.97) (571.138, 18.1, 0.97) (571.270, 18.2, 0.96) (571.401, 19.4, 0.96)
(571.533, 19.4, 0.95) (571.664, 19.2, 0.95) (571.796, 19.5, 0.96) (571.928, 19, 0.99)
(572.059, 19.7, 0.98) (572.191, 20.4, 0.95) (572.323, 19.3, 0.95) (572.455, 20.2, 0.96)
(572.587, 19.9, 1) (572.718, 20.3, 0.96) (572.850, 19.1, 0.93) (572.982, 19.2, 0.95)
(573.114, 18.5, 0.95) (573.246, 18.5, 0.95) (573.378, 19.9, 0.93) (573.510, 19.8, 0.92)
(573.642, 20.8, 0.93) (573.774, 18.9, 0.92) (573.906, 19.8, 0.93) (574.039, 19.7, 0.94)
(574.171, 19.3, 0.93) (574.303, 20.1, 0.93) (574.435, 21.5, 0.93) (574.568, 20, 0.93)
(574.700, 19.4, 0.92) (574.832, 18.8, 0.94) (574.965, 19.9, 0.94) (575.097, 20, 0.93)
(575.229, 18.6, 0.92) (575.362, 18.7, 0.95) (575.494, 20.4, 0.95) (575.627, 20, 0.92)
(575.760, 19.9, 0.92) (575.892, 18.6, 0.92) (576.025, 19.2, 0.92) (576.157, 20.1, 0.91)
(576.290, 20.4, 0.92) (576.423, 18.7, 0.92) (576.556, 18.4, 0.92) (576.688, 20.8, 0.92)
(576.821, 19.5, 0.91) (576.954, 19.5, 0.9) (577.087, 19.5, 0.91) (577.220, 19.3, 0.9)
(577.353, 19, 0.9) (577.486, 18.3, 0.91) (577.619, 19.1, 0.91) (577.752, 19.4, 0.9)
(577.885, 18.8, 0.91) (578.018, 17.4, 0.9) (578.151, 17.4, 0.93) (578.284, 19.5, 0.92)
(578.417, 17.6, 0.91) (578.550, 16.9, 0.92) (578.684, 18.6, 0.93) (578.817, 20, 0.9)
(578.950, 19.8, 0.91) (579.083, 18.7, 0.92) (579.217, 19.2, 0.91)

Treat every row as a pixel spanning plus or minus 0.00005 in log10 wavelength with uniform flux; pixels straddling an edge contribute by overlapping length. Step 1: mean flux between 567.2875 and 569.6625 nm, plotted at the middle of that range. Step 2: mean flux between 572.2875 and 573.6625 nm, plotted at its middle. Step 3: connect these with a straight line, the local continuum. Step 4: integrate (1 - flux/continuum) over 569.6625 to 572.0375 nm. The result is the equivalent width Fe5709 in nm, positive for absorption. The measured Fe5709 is 0.09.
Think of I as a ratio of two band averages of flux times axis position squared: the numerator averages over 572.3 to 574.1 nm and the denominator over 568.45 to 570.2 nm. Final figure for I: 1.03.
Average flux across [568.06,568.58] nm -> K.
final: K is 20.2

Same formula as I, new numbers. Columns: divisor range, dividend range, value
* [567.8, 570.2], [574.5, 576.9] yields 1.03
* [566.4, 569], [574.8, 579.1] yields 1.02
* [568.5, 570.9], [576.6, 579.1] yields 1.01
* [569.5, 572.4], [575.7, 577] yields 1.04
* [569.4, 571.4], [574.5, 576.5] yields 1.05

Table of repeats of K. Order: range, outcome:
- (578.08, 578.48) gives 18.2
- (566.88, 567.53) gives 19.3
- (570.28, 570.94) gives 19.4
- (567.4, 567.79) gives 19.6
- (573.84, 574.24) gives 19.6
